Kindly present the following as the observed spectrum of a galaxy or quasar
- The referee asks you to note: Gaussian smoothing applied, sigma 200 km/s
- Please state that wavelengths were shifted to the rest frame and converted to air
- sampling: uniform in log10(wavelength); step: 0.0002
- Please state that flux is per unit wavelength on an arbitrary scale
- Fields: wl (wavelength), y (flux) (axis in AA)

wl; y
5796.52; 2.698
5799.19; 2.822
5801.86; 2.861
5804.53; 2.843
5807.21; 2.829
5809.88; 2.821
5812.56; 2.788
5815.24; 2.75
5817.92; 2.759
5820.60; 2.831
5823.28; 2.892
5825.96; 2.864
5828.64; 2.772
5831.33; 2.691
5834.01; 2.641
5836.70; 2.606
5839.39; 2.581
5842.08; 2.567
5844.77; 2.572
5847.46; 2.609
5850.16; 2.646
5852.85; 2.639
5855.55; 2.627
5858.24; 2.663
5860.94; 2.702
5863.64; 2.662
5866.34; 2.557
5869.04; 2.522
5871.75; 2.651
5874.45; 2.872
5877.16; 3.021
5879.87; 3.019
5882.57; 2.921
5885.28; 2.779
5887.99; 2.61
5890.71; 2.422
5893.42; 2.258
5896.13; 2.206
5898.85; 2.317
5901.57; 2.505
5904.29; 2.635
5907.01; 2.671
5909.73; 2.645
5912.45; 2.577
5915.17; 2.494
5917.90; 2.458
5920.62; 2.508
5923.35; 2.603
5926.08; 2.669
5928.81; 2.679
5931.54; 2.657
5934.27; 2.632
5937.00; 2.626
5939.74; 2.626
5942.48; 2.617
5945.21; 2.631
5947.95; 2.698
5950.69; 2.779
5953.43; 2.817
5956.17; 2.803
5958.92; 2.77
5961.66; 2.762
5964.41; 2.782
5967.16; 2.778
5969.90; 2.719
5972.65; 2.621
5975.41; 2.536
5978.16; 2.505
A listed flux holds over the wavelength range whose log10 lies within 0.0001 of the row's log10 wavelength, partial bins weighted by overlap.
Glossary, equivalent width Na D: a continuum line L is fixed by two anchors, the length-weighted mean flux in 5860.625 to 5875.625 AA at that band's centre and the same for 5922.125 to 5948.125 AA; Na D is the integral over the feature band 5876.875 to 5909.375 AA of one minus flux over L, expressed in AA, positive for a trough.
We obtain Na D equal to 0.61 AA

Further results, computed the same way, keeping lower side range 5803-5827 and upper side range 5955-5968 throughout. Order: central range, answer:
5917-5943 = 1.64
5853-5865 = 0.62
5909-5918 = 0.78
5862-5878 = 0.56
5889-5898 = 1.57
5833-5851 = 1.34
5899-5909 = 0.79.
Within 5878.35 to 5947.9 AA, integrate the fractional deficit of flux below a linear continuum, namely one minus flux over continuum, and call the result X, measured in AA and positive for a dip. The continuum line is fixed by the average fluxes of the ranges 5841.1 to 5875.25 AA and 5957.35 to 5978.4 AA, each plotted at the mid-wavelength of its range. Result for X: 1.8 AA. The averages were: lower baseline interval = 2.63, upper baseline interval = 2.69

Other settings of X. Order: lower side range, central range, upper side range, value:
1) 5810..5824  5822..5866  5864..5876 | 0.96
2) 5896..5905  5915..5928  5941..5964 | -0.03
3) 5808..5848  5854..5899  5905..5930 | 0.10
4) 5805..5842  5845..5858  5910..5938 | 0.38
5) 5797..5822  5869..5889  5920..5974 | -0.52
